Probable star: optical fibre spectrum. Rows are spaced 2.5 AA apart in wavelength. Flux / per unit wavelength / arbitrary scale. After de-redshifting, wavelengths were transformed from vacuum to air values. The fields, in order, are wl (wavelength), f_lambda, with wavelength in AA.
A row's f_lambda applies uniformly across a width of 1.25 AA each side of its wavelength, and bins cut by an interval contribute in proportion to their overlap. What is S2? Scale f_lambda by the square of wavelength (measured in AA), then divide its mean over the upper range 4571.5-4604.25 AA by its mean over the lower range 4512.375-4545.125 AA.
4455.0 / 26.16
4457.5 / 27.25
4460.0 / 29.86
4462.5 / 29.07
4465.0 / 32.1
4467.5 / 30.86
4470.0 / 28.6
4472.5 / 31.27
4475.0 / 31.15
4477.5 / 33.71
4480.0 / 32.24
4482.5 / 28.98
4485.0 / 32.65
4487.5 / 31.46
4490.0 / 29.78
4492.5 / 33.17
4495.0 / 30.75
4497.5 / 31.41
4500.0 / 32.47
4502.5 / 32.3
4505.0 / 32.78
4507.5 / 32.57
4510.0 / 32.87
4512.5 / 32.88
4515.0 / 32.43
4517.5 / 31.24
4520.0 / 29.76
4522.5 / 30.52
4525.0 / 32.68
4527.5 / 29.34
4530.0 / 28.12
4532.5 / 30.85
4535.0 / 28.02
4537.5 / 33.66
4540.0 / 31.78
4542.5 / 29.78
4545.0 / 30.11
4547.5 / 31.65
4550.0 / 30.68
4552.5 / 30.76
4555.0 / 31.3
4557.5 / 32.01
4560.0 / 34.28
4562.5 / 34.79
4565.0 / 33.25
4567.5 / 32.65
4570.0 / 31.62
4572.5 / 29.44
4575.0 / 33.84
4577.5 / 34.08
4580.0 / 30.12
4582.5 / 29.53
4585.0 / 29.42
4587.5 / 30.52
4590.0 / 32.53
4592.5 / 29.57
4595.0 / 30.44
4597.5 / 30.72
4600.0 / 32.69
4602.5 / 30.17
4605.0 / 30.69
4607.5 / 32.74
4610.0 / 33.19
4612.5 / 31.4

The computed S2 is 1.0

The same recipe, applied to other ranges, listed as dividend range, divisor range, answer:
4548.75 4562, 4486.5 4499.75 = 1.05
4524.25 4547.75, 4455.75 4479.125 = 1.04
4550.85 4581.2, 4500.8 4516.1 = 1.02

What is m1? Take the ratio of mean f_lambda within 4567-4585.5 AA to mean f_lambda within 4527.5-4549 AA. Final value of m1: 1.03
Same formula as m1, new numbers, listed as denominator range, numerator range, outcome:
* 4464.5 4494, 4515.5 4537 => 0.97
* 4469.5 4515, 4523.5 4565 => 0.98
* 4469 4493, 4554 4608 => 1.01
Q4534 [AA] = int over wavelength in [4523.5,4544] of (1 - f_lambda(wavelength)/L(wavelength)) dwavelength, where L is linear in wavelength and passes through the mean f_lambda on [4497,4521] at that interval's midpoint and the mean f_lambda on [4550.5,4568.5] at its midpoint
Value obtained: 1.2 AA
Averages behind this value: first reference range 32.1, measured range 30.5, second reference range 32.6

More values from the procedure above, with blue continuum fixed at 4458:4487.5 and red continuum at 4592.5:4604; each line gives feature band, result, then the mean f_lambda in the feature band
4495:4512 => -0.8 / 32.3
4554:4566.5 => -0.9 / 33.2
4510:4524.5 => -0.3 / 31.6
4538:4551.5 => 0.0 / 31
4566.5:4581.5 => -0.5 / 31.9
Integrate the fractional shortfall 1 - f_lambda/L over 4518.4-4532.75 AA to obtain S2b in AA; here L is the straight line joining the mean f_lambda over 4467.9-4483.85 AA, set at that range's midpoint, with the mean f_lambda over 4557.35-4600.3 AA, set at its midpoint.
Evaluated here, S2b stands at 0.5 AA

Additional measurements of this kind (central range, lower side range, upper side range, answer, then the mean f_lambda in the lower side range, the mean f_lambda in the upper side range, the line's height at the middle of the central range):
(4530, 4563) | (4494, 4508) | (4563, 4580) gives 1.0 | 32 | 32.4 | 32.3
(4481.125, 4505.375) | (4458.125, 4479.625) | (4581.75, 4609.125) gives -0.6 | 30.8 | 30.9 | 30.8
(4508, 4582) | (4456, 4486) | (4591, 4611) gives -1.3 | 30.6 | 31.3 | 31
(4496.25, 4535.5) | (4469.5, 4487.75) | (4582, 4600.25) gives -0.3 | 31.4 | 30.6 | 31.1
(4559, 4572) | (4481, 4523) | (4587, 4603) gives -0.8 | 31.7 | 31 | 31.2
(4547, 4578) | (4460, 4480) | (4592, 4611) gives -1.1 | 31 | 31.3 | 31.2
